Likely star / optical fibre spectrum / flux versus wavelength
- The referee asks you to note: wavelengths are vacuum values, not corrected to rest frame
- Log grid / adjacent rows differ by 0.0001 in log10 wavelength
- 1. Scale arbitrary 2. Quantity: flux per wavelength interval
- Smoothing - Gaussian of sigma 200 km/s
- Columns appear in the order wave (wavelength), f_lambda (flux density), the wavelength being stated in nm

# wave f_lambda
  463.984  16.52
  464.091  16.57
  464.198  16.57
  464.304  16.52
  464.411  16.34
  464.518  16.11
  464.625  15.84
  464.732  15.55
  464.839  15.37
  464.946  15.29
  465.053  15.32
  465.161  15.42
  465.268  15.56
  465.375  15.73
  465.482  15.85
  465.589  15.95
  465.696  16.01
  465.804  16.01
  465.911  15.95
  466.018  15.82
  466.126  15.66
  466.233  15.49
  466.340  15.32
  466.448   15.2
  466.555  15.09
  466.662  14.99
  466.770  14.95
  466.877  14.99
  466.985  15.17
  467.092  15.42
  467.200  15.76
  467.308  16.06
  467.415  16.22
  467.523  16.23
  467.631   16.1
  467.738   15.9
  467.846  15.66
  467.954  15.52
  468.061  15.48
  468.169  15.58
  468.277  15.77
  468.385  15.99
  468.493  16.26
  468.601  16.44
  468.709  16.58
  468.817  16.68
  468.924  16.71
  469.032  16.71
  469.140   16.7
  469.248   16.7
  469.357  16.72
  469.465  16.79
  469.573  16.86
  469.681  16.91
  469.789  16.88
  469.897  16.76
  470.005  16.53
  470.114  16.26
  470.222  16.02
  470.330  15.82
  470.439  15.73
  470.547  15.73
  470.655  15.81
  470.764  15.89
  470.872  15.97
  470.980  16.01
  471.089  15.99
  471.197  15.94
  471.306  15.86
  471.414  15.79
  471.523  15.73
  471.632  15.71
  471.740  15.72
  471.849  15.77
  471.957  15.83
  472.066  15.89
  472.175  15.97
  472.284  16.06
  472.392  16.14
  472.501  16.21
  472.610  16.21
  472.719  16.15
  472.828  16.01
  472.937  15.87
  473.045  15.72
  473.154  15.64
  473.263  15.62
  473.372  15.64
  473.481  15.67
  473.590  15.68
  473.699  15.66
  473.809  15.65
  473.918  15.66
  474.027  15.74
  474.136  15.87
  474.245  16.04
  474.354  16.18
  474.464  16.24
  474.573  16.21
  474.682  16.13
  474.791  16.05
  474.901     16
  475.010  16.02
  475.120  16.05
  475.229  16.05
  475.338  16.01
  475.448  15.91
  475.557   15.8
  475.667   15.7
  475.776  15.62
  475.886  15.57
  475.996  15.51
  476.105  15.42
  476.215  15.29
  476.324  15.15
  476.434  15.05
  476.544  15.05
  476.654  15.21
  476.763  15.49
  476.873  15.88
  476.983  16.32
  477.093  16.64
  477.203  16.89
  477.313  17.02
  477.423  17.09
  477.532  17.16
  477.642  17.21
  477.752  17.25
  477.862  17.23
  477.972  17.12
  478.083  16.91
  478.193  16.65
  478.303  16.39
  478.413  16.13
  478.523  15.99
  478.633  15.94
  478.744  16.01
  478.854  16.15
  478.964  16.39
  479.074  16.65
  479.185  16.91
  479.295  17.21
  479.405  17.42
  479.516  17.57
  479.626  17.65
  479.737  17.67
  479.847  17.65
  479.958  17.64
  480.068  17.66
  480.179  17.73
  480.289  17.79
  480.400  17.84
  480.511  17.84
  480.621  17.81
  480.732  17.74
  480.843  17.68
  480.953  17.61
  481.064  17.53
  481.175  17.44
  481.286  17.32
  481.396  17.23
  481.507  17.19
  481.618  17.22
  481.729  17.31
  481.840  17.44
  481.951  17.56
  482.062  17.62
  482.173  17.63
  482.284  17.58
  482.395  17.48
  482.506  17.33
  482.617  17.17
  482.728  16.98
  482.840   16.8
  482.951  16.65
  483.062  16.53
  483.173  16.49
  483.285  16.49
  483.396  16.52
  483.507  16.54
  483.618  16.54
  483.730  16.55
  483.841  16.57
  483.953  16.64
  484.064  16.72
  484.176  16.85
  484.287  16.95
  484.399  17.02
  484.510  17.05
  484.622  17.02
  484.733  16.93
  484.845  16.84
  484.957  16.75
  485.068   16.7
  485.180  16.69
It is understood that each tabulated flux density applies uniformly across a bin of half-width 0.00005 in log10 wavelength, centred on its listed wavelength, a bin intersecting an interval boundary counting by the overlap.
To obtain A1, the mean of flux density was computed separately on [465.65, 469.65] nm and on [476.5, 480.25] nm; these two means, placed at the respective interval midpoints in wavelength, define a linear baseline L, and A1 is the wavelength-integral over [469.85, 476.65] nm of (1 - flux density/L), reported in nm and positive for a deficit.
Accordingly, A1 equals 0.22 nm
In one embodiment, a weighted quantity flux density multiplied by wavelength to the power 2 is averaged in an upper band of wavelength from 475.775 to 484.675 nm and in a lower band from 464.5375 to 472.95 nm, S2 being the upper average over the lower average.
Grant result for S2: 1.11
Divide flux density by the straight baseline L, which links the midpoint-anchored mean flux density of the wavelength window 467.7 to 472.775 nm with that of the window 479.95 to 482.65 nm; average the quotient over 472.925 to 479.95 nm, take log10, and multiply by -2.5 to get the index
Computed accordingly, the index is 0.05 mag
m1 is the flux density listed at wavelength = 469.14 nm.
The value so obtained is 16.7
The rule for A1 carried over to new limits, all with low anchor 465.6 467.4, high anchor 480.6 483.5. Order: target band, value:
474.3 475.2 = 0.017 nm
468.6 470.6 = -0.081 nm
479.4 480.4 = -0.040 nm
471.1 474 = 0.061 nm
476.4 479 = 0.055 nm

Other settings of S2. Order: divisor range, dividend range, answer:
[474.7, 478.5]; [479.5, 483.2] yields 1.10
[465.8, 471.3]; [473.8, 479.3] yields 1.04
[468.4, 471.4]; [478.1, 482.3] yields 1.10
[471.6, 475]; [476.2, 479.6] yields 1.05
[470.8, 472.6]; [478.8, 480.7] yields 1.13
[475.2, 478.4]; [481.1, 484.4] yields 1.08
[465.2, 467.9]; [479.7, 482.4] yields 1.19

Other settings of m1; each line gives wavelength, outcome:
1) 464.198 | 16.57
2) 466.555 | 15.09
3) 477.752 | 17.25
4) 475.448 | 15.91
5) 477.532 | 17.16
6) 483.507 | 16.54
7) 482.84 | 16.8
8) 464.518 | 16.11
